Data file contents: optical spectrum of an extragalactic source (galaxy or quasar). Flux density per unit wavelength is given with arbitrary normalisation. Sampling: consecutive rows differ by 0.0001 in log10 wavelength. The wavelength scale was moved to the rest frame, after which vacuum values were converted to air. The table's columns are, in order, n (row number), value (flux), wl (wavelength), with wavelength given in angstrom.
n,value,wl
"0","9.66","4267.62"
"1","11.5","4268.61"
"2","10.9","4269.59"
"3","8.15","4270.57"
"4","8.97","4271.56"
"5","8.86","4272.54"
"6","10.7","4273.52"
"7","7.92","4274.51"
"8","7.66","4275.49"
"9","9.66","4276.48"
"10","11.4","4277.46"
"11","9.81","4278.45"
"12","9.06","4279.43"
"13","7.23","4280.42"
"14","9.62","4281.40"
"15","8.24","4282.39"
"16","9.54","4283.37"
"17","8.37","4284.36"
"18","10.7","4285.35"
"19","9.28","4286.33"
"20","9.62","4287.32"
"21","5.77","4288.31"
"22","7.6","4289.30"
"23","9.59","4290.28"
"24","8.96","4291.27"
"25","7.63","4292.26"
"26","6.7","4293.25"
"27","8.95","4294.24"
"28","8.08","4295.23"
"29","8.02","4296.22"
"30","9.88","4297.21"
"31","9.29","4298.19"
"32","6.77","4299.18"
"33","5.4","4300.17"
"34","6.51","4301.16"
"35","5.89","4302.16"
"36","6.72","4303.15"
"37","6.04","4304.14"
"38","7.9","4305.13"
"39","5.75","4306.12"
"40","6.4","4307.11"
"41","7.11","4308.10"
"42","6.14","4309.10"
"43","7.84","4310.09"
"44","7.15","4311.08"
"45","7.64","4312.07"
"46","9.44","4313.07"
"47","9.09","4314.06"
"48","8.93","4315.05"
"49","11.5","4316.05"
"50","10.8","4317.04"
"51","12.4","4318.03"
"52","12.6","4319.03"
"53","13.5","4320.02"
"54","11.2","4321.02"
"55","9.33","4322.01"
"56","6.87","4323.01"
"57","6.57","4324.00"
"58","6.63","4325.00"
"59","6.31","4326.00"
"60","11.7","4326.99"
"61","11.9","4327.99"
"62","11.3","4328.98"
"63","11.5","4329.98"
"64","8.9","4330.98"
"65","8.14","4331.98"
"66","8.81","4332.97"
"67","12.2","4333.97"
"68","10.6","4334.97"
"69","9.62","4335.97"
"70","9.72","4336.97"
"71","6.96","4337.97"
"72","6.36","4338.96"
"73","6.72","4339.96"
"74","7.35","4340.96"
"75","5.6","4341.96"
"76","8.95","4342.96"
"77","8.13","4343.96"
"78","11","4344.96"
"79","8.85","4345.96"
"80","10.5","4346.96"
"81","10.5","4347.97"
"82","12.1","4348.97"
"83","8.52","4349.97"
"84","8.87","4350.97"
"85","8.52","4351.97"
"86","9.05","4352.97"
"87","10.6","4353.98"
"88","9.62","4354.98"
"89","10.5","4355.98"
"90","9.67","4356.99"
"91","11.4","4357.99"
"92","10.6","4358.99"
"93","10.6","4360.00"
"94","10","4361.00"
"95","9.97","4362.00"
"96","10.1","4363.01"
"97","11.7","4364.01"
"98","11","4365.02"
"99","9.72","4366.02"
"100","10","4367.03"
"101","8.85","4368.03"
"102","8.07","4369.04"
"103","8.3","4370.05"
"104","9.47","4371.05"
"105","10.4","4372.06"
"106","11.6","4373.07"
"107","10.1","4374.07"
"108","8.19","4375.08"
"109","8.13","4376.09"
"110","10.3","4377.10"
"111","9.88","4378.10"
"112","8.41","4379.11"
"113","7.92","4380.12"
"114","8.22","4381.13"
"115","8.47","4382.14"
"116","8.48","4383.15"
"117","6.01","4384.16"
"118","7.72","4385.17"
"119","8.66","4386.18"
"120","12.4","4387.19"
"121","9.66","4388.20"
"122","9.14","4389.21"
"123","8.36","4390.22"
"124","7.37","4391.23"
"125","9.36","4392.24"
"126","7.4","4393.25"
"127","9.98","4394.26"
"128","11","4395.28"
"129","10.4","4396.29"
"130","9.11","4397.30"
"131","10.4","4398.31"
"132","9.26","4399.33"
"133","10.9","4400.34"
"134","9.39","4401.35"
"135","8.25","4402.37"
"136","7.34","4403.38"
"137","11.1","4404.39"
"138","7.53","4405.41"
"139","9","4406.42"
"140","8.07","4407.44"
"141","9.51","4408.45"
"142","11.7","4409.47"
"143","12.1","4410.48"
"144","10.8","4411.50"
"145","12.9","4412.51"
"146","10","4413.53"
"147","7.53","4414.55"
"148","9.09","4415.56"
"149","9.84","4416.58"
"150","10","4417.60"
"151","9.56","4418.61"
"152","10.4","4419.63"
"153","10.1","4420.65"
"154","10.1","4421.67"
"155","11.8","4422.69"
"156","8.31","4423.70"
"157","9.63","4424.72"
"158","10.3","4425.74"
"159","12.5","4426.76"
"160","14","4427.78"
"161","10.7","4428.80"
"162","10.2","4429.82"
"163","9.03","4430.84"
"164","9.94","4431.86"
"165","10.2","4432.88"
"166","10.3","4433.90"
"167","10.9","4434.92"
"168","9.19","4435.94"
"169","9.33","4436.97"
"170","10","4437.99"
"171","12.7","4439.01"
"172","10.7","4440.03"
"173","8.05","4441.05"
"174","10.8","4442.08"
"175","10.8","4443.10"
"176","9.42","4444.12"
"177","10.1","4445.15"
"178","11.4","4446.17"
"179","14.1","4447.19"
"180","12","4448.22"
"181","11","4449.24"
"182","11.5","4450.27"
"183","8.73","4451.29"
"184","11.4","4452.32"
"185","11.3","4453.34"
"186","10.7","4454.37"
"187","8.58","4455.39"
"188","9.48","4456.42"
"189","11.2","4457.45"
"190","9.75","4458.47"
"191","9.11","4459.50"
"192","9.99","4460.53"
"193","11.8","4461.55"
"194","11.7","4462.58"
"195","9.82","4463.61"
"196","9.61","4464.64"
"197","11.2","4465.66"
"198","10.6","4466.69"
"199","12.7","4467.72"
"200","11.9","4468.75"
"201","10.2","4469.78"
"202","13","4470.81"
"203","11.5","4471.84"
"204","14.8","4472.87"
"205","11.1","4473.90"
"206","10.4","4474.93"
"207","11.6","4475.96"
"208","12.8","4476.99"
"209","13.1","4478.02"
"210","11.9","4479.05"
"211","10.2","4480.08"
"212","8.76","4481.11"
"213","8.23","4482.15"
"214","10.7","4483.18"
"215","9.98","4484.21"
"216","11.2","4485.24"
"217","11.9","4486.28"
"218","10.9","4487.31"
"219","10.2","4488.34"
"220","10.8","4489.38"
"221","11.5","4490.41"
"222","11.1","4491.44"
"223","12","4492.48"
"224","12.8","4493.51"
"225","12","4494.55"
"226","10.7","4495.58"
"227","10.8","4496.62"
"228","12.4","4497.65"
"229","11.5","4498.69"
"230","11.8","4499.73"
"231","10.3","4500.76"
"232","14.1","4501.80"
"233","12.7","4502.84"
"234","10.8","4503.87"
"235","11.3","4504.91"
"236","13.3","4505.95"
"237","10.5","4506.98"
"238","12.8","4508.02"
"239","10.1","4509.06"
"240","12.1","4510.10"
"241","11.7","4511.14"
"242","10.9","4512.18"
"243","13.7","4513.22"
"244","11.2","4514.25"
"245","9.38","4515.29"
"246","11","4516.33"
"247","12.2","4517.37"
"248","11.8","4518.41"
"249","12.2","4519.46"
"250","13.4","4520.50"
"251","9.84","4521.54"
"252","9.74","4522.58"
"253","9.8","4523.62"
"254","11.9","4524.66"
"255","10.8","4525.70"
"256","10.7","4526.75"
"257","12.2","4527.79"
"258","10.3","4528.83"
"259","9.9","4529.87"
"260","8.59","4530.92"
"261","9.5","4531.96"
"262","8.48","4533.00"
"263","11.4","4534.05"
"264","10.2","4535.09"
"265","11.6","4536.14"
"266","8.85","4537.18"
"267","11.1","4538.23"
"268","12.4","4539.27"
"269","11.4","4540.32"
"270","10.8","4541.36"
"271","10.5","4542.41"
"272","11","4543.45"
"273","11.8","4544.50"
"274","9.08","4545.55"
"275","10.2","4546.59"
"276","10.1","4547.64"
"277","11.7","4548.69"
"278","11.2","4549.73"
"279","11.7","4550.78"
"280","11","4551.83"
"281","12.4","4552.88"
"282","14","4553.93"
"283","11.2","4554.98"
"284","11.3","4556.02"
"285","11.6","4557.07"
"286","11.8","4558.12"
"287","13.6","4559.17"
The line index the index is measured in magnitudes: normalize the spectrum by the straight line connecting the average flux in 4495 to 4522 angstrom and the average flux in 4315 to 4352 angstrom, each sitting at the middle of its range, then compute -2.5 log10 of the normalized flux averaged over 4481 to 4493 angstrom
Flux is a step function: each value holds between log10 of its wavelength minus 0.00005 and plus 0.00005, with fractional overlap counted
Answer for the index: 0.07 mag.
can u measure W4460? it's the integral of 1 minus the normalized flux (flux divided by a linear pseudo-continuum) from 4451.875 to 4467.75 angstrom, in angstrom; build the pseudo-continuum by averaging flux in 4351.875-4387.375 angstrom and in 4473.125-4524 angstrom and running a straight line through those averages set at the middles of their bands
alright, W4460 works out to 0.5 angstrom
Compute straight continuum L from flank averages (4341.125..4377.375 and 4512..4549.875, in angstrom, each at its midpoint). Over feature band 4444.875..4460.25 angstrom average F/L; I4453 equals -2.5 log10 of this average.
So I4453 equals -0.040 mag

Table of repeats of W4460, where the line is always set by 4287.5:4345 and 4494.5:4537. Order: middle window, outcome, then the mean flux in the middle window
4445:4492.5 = -2.1 angstrom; 11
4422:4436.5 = -0.7 angstrom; 10.5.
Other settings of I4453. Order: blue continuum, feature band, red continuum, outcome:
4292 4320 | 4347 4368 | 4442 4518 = -0.119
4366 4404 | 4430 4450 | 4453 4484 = -0.023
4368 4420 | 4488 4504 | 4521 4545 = -0.138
